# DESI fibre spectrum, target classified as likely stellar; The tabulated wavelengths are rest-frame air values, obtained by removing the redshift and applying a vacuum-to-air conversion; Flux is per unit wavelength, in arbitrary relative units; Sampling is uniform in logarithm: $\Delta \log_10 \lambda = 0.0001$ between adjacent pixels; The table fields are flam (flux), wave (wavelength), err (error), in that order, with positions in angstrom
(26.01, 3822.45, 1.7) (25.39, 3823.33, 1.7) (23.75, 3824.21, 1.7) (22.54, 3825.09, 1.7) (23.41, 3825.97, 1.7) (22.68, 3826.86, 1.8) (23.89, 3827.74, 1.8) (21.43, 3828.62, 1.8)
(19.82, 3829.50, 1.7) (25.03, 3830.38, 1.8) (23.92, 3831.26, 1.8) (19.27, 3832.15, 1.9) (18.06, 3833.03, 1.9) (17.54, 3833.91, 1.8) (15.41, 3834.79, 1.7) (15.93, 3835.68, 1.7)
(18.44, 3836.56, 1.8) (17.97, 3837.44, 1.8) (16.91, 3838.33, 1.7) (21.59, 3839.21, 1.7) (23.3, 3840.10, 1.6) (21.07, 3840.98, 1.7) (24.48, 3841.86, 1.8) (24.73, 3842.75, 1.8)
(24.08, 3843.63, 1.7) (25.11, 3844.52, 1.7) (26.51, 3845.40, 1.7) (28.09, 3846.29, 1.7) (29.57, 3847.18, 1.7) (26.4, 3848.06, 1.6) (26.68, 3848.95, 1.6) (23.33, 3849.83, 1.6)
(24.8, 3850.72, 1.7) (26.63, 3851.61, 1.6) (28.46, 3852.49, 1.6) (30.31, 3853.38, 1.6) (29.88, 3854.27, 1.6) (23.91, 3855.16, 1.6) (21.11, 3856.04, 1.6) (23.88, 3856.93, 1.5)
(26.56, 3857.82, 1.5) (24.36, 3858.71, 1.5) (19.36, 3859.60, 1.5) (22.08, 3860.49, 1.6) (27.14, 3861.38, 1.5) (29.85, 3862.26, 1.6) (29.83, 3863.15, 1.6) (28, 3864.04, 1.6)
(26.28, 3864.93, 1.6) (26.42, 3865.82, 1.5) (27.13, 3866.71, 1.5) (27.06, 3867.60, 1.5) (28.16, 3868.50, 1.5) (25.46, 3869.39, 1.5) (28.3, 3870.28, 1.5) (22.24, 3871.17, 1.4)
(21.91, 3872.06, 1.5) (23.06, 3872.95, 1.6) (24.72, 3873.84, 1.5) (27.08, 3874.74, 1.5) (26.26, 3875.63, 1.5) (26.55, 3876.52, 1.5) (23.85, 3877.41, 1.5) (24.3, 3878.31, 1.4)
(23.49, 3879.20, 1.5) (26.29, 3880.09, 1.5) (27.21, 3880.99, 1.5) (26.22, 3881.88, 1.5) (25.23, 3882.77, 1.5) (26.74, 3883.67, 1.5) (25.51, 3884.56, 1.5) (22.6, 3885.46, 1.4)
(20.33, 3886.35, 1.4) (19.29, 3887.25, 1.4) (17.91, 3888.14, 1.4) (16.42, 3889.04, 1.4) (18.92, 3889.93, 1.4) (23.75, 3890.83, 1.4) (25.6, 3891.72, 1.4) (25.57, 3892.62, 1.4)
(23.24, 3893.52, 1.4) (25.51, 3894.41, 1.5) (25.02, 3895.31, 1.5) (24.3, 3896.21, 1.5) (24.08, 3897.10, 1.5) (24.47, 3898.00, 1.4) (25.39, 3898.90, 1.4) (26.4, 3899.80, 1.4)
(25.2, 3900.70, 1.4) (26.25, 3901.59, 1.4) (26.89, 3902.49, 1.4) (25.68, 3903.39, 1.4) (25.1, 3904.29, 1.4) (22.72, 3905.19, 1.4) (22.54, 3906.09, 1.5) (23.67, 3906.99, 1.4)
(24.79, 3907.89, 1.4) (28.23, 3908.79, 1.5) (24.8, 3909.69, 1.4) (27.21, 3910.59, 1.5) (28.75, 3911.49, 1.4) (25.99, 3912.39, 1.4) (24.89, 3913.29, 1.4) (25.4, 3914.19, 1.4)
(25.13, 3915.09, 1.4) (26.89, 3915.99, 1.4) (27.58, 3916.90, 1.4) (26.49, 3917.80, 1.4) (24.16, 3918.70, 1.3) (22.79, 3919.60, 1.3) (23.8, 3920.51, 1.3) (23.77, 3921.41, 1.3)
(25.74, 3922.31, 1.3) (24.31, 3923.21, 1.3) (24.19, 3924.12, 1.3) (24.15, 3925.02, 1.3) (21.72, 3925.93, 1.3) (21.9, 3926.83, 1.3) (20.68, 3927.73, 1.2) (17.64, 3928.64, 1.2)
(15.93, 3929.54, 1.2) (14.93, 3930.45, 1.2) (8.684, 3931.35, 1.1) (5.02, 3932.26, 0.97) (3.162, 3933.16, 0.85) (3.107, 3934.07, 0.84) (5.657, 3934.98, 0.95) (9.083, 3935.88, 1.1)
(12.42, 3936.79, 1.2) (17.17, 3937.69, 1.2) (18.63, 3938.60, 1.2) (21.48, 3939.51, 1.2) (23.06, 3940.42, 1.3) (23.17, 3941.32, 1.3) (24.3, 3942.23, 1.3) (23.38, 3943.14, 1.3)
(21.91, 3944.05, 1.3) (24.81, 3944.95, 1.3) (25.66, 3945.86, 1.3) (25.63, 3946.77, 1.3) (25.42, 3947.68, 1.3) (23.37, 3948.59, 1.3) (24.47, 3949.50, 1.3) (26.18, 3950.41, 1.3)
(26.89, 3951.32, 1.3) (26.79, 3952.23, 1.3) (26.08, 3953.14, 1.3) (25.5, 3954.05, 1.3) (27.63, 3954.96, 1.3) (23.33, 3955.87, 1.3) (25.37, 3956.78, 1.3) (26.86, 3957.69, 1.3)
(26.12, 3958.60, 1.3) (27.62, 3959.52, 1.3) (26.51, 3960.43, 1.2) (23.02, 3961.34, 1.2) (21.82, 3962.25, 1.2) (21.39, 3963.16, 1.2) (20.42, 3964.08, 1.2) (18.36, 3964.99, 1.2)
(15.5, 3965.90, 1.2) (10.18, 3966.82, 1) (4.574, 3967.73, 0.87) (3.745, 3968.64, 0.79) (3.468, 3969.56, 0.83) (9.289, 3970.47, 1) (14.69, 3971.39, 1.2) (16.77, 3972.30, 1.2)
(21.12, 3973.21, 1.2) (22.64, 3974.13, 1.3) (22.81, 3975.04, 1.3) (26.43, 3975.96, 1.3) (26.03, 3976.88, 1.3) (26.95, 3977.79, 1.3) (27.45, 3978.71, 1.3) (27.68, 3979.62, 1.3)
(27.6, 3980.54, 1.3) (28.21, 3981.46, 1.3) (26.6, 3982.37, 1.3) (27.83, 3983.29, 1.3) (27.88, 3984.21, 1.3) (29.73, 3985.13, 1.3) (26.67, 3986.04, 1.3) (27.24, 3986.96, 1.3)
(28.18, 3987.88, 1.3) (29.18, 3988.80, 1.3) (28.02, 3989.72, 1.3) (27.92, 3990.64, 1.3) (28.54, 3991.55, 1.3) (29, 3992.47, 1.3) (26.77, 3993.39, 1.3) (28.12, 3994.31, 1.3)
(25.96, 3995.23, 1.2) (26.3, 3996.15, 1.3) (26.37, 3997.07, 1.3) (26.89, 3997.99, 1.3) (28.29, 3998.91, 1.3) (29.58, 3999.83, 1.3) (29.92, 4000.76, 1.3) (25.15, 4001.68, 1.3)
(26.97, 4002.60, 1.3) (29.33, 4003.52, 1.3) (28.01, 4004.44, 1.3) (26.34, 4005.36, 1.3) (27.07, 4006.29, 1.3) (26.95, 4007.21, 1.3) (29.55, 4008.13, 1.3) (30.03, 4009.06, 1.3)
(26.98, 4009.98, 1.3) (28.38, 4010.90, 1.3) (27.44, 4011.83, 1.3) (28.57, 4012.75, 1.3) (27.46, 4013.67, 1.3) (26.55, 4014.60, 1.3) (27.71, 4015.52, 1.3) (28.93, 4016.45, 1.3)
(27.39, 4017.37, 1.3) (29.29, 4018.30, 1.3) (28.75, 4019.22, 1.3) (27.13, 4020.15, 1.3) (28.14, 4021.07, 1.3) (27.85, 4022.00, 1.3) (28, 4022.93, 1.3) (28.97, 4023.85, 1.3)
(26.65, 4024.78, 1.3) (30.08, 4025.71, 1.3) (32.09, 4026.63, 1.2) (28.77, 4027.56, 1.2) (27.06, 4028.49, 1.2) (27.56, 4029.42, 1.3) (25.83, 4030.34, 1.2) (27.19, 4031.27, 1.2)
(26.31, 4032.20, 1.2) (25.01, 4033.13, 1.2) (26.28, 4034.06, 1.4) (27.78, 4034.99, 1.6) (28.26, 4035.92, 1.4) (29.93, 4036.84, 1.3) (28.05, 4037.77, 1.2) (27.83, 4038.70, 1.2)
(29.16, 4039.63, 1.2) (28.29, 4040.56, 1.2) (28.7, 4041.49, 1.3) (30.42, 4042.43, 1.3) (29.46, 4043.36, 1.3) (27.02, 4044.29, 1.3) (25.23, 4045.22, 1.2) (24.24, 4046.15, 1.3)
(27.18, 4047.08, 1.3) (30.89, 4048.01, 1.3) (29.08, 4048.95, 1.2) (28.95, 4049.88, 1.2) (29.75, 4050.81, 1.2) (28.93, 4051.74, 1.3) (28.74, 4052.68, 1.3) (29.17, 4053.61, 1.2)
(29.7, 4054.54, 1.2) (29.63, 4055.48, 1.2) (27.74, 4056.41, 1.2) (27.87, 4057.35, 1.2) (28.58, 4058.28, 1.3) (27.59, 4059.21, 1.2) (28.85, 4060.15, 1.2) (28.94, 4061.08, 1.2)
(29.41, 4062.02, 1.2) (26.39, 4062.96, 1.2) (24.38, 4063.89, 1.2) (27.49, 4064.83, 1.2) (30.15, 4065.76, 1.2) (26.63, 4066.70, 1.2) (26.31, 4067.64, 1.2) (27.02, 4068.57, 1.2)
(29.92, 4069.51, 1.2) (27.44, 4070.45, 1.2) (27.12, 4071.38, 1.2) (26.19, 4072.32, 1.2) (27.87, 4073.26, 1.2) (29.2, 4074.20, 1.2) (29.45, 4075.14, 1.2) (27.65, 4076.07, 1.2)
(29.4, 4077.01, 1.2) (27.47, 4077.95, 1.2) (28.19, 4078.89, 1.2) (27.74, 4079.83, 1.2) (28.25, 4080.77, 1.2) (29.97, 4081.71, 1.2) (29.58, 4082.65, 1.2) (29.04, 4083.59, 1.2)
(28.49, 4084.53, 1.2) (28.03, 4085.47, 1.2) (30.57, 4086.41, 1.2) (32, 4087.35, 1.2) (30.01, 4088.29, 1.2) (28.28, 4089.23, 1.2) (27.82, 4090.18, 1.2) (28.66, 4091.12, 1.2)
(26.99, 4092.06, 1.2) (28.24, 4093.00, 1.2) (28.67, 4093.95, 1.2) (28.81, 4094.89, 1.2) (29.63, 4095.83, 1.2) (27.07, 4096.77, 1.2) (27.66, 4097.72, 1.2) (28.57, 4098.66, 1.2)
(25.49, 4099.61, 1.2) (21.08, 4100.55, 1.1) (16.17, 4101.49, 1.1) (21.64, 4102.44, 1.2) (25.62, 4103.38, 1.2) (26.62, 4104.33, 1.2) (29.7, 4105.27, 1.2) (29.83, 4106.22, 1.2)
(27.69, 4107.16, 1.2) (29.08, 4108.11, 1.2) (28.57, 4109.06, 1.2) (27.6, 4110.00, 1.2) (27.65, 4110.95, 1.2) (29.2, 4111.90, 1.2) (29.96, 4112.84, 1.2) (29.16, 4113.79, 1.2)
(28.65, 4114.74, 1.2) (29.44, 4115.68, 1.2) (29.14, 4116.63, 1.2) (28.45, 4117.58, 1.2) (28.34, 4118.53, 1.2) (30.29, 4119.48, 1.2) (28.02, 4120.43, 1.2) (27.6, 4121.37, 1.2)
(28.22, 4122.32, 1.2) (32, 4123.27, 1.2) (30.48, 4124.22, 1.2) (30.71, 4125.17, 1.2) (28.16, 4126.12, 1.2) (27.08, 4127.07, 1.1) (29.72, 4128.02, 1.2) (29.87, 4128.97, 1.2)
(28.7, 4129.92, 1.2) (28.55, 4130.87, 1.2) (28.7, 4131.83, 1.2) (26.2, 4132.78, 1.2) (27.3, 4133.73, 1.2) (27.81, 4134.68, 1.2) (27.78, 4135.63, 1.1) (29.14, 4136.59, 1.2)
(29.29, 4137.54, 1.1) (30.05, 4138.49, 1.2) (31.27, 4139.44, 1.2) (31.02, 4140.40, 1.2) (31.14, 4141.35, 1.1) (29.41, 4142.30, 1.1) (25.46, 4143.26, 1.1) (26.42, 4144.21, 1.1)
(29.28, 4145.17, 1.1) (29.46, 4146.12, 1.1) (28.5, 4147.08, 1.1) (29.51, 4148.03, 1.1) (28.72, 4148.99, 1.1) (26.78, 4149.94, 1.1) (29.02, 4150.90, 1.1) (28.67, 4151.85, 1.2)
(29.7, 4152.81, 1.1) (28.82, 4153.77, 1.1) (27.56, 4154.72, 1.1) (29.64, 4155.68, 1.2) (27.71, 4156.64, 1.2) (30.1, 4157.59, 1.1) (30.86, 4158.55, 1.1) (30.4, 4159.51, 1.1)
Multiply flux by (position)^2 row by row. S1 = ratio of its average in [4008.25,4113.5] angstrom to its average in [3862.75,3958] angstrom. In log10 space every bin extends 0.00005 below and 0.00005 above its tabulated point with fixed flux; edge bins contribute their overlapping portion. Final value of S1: 1.30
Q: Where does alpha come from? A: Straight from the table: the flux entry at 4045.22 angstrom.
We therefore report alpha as 25.23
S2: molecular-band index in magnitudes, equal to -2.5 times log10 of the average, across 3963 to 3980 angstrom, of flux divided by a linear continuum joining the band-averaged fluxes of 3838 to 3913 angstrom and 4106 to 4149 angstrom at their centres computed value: 0.43 mag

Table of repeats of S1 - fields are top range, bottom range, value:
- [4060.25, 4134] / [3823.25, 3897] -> 1.32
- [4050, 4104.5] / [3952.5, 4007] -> 1.21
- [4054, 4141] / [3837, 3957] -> 1.33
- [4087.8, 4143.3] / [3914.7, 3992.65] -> 1.40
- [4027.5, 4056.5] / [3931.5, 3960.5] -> 1.41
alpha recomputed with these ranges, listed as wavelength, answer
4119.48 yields 30.29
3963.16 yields 21.39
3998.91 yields 28.29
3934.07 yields 3.107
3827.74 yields 23.89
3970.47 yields 9.289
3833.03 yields 18.06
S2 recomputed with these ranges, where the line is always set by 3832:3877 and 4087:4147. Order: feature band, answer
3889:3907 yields 0.03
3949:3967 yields 0.10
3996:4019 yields -0.05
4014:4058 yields -0.04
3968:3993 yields 0.11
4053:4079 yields -0.02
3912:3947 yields 0.26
